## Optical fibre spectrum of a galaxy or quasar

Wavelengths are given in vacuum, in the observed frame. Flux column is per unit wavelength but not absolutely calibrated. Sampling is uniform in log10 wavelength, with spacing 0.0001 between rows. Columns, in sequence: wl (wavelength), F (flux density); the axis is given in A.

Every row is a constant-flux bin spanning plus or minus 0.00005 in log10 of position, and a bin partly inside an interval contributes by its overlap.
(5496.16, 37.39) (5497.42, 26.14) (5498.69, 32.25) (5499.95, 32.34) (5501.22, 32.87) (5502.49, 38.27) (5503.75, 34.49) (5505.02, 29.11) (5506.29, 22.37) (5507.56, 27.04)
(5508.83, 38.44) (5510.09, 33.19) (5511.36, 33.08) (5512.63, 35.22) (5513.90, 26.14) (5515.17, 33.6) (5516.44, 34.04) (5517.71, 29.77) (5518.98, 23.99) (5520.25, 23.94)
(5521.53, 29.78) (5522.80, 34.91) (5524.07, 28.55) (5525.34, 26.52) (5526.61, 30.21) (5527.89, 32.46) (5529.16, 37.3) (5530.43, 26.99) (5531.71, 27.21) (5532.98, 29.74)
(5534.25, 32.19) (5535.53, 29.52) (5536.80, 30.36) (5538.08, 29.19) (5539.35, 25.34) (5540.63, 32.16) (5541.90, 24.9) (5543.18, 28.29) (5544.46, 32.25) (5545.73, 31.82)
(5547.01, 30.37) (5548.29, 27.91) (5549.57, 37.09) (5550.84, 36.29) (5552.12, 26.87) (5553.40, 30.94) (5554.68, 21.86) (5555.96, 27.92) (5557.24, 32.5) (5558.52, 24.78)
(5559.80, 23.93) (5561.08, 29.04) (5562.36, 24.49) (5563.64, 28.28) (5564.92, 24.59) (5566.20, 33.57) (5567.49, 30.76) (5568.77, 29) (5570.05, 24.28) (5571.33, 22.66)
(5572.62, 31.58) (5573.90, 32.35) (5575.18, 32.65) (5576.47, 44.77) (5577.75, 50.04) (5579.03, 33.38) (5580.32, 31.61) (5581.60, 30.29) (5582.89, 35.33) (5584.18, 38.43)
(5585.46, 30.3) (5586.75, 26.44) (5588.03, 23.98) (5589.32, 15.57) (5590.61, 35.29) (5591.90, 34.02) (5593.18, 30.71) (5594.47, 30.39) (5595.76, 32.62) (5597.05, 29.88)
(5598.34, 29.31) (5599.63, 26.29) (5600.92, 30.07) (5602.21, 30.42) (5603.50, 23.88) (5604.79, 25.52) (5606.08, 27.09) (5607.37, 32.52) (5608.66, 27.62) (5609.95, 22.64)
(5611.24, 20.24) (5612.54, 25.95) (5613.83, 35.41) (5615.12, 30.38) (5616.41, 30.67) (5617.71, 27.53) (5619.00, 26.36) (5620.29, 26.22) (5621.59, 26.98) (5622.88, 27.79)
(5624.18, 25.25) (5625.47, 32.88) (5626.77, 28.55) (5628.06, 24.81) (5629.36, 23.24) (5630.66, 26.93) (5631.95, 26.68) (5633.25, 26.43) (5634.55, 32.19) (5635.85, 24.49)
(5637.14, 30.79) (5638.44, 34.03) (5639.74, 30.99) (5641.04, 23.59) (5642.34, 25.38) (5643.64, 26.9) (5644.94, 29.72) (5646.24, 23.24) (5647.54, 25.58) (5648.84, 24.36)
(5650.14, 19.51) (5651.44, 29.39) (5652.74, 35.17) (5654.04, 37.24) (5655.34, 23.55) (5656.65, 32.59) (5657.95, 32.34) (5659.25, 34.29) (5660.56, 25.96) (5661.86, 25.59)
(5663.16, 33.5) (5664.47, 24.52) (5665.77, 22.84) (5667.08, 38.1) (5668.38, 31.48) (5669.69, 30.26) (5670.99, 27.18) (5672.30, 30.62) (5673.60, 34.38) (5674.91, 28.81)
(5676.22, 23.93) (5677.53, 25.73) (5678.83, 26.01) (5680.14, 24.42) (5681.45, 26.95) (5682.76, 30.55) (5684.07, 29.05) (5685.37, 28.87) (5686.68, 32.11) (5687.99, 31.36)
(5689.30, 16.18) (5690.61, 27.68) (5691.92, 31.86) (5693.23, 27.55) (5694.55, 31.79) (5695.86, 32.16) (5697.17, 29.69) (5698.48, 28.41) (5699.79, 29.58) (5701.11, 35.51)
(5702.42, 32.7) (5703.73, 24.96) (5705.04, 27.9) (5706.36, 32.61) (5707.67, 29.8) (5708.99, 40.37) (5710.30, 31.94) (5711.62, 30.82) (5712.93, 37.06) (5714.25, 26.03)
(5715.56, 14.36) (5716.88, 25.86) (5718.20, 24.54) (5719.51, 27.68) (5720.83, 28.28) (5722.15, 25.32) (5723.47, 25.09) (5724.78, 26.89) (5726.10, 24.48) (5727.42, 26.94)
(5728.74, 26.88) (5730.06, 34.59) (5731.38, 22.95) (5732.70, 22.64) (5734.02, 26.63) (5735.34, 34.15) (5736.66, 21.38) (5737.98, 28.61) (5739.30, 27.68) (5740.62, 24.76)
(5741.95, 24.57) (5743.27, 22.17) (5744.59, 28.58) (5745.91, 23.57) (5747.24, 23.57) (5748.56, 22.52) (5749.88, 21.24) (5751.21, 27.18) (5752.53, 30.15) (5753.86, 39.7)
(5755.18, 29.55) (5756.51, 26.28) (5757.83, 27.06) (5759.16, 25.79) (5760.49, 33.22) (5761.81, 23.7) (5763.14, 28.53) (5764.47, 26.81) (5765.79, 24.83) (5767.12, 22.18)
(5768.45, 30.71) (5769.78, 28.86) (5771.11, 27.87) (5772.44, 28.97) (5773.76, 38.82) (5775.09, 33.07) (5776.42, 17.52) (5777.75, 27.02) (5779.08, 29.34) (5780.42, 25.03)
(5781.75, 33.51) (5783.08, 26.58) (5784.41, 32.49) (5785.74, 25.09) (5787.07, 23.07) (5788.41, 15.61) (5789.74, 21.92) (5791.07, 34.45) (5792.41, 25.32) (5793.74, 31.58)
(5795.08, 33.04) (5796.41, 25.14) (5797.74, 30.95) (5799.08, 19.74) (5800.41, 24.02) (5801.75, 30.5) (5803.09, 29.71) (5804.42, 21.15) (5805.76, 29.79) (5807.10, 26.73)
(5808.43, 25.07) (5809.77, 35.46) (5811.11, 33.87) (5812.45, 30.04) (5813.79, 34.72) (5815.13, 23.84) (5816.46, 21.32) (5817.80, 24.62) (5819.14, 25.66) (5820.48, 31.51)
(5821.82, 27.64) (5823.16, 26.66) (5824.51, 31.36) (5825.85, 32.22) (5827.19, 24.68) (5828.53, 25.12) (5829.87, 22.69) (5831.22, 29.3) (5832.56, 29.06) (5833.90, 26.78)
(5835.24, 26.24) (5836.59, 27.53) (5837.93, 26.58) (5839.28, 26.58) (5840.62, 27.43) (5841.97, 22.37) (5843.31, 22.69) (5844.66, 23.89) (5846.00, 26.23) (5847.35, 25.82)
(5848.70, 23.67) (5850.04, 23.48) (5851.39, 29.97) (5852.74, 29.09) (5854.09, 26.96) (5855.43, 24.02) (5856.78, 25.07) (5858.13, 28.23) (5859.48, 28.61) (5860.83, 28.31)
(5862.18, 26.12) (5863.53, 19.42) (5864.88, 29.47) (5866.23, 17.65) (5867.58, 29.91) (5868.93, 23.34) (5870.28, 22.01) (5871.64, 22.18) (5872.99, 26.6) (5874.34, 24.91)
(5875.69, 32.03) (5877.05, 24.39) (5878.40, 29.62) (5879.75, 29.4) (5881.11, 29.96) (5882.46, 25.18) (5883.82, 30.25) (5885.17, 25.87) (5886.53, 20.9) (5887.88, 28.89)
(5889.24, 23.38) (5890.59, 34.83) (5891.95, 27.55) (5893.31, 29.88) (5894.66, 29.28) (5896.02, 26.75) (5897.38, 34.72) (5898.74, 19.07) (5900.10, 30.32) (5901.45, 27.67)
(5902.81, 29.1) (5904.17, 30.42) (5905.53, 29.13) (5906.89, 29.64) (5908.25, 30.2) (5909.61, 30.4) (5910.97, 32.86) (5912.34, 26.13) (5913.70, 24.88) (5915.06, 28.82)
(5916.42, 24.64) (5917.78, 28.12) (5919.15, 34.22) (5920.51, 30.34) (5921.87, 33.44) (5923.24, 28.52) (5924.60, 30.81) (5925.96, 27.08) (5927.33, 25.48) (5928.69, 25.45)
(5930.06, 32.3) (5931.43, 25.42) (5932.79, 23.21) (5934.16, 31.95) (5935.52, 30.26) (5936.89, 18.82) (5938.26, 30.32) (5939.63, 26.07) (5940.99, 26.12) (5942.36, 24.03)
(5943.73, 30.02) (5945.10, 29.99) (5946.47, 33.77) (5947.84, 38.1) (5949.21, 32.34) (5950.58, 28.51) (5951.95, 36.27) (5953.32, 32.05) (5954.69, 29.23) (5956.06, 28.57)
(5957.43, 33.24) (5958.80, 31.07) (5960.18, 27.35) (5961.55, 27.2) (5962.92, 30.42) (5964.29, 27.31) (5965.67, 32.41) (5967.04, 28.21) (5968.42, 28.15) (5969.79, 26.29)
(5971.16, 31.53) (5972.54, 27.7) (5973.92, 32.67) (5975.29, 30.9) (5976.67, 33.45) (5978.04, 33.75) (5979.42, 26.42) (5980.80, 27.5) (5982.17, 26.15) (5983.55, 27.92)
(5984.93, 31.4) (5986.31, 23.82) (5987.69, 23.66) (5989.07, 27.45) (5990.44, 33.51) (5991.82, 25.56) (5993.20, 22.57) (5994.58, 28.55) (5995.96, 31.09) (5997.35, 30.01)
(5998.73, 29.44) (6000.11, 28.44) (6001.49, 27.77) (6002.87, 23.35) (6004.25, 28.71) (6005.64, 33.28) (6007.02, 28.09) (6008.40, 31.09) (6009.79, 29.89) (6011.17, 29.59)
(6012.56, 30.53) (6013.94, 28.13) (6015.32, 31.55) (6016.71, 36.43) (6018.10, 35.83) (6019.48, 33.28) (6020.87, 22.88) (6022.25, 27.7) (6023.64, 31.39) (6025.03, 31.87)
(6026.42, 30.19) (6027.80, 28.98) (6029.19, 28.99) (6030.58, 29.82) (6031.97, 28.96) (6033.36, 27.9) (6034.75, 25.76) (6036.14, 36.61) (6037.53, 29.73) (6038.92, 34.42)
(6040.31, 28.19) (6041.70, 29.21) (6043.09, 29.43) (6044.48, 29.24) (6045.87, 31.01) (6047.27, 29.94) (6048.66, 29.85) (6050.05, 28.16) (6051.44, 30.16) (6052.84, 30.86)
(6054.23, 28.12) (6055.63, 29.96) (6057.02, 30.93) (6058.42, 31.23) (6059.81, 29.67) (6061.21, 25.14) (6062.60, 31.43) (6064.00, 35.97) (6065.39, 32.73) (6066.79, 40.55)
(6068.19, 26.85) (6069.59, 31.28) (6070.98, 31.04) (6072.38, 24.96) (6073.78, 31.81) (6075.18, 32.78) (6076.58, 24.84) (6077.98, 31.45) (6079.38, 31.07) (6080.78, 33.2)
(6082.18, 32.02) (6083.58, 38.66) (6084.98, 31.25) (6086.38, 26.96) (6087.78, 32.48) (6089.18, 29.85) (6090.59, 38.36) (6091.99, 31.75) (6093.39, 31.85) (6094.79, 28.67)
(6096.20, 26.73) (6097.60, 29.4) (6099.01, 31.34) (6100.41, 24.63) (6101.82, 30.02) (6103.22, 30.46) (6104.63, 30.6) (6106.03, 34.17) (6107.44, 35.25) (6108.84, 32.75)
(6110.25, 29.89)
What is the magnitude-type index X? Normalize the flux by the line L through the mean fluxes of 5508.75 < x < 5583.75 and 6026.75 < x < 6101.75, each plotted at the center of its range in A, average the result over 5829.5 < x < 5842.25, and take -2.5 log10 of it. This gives 0.15 mag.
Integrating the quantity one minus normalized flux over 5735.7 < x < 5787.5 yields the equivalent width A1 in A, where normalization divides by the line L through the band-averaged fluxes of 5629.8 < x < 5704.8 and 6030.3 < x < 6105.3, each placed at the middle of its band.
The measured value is 3.3 A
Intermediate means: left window 28.7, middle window 27.3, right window 30.5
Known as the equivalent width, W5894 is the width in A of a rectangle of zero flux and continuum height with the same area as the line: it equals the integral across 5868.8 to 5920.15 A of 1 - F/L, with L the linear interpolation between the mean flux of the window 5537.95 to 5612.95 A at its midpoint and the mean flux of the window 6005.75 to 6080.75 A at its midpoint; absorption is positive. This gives 3.8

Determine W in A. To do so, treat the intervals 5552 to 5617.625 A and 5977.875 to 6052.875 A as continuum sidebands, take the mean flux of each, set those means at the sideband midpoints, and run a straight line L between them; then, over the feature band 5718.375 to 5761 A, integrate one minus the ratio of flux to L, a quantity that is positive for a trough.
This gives 3.76 A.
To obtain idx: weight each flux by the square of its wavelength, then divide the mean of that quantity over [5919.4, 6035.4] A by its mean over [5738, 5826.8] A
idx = 1.1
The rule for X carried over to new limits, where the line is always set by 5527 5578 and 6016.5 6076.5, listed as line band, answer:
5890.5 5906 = 0.05 mag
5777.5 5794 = 0.13 mag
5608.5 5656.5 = 0.10 mag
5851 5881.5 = 0.15 mag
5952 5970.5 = 0.03 mag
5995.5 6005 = 0.07 mag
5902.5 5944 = 0.07 mag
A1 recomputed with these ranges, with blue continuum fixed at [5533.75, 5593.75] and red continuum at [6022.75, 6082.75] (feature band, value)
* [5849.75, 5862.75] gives 1.4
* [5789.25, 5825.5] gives 2.7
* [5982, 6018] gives 1.7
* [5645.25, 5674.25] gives 1.0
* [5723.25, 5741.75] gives 2.2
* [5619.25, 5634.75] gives 1.6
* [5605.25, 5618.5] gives 1.0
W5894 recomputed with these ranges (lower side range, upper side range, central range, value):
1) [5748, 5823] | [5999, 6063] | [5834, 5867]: 3.01 A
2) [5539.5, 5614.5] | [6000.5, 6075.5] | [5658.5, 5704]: 1.18 A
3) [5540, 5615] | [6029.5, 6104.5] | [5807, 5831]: 1.68 A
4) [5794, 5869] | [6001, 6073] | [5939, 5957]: -1.06 A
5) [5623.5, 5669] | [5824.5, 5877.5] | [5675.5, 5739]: -1.14 A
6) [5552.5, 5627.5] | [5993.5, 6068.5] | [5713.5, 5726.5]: 2.01 A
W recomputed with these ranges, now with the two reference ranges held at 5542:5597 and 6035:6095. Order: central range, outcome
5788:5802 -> 1.8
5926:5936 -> 1.0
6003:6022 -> 0.3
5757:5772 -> 1.7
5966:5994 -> 2.2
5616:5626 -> 0.9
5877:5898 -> 1.7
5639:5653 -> 1.8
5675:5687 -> 1.2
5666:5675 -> -0.2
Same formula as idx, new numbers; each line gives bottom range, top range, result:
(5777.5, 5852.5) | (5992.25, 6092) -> 1.21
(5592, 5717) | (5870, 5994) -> 1.10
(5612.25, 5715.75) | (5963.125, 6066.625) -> 1.16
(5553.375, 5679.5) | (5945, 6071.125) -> 1.19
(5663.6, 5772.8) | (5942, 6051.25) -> 1.17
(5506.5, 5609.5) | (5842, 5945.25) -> 1.02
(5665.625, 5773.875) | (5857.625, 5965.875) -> 1.08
